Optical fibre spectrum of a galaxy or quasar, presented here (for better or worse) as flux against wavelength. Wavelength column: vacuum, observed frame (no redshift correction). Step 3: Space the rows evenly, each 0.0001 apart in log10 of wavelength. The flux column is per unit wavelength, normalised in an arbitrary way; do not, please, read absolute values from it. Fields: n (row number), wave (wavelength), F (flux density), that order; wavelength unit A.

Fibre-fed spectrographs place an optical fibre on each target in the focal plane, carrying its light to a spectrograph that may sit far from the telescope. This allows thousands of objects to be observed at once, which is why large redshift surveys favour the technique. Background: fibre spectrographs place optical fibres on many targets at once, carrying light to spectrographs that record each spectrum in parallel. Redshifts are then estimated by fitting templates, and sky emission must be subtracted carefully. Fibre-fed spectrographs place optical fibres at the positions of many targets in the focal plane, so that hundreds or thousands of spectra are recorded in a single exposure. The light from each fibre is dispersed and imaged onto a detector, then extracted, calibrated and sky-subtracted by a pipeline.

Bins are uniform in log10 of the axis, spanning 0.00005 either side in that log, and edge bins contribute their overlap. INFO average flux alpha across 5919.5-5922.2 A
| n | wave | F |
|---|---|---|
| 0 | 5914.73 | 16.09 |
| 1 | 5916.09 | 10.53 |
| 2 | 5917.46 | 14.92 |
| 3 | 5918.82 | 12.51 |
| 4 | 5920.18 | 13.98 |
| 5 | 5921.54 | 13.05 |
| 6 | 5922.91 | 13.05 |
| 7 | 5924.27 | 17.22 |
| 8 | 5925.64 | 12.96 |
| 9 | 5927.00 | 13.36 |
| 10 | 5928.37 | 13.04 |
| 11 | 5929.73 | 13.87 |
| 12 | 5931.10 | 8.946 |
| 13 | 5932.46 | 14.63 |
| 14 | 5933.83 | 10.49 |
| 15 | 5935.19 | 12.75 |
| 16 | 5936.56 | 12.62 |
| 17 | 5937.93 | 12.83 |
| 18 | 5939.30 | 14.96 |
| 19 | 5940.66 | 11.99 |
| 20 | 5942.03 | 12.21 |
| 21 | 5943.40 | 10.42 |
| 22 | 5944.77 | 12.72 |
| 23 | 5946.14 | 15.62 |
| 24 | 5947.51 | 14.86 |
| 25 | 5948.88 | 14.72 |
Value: 13.5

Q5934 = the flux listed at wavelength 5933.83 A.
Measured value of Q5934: 10.49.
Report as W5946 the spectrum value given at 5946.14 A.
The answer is 15.62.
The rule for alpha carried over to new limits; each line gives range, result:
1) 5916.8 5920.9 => 13.8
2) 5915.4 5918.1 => 12.7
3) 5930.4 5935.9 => 11.7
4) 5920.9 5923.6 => 13.1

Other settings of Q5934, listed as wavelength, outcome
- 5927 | 13.36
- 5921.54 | 13.05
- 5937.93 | 12.83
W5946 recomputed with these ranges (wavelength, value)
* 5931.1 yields 8.946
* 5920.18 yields 13.98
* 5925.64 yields 12.96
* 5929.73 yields 13.87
